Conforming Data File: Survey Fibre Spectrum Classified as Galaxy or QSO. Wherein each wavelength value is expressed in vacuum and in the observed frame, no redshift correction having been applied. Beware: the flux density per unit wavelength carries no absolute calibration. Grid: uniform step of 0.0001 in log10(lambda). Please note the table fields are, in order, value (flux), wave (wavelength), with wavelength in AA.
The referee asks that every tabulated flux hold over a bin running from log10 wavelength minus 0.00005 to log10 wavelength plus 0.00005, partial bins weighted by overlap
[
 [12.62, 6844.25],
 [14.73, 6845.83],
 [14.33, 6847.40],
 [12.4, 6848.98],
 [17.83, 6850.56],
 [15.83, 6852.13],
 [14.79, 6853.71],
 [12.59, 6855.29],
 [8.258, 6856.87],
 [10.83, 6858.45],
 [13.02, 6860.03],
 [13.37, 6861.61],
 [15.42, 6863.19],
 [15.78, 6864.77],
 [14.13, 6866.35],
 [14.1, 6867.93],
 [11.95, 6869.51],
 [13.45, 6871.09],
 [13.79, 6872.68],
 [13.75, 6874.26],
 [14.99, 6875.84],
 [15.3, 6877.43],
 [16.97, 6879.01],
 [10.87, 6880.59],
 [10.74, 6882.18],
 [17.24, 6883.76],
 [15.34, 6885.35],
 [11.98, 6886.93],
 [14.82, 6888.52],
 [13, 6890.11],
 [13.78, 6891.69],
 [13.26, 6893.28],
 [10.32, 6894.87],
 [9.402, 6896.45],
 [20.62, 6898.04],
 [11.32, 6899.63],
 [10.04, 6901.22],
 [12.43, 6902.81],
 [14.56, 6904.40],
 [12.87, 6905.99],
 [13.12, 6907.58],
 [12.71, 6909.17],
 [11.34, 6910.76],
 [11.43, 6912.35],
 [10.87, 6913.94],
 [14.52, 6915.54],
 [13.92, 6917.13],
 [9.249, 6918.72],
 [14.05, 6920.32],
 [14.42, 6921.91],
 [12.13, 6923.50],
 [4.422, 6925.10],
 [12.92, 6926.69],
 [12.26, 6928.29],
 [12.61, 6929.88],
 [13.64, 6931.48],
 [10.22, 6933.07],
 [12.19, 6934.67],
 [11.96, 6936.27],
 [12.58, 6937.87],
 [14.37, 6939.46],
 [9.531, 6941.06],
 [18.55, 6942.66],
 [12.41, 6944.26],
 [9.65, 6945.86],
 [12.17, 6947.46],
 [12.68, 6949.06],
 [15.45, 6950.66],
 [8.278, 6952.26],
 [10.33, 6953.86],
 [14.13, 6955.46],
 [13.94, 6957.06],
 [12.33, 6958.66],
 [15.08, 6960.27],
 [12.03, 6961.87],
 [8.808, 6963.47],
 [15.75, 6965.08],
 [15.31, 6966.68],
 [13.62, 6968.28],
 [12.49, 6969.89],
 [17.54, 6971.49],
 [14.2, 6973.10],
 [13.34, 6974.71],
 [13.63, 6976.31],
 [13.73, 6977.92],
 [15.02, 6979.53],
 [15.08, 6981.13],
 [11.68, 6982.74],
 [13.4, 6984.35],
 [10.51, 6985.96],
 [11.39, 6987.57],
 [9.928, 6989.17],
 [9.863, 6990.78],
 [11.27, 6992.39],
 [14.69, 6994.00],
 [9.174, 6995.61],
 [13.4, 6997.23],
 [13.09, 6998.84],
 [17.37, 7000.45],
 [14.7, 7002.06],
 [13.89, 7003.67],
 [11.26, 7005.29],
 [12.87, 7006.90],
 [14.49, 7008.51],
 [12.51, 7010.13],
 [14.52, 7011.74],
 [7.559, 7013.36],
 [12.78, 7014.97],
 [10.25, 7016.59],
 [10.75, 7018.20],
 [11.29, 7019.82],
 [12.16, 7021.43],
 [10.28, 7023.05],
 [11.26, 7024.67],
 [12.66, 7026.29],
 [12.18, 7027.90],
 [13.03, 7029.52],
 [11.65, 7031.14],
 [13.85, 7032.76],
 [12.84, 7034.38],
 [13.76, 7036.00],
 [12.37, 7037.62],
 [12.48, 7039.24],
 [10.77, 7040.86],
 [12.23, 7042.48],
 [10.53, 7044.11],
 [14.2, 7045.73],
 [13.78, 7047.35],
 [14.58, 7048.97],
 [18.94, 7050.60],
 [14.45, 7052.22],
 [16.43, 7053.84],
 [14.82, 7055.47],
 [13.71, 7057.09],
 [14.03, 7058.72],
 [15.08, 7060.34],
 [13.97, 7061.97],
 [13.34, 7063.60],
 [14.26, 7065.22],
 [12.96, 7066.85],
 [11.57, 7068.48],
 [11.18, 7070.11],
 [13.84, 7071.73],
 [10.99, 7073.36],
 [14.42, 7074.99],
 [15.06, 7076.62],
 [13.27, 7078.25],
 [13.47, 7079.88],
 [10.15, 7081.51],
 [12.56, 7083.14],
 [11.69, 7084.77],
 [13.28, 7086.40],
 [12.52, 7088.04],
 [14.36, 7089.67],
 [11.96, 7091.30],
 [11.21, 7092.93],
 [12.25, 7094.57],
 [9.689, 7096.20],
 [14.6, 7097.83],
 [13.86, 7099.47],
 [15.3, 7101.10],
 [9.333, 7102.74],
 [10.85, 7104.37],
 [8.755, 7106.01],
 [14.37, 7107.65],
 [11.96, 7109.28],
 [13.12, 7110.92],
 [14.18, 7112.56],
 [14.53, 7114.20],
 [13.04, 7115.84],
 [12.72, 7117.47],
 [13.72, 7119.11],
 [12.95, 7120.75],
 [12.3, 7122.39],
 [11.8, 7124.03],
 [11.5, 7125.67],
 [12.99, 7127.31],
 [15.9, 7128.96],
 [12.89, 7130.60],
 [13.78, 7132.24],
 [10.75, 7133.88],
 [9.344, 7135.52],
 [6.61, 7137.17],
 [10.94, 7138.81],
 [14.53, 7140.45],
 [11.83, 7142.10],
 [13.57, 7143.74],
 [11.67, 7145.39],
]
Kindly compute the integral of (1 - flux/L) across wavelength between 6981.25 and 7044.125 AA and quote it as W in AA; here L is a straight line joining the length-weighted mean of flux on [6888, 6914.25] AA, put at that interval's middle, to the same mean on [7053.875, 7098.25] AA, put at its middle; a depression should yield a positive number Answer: 3.33 AA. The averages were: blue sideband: 12.7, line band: 12.2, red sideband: 13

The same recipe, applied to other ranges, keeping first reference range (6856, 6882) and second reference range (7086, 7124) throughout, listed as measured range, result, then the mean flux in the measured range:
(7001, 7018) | 0.6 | 12.5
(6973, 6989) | 0.0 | 13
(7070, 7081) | -0.4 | 13.2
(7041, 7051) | -0.6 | 13.6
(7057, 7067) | -1.0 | 14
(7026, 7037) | 0.0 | 12.9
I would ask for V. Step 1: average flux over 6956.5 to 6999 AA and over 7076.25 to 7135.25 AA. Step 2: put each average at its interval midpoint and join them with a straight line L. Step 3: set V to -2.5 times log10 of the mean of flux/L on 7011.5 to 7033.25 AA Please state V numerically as 0.11 mag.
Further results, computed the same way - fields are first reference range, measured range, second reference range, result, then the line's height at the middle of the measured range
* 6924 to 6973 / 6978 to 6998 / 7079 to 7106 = 0.03 mag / 12.5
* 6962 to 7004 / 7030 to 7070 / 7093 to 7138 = -0.07 mag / 12.7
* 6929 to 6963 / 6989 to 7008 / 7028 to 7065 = 0.03 mag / 13.1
